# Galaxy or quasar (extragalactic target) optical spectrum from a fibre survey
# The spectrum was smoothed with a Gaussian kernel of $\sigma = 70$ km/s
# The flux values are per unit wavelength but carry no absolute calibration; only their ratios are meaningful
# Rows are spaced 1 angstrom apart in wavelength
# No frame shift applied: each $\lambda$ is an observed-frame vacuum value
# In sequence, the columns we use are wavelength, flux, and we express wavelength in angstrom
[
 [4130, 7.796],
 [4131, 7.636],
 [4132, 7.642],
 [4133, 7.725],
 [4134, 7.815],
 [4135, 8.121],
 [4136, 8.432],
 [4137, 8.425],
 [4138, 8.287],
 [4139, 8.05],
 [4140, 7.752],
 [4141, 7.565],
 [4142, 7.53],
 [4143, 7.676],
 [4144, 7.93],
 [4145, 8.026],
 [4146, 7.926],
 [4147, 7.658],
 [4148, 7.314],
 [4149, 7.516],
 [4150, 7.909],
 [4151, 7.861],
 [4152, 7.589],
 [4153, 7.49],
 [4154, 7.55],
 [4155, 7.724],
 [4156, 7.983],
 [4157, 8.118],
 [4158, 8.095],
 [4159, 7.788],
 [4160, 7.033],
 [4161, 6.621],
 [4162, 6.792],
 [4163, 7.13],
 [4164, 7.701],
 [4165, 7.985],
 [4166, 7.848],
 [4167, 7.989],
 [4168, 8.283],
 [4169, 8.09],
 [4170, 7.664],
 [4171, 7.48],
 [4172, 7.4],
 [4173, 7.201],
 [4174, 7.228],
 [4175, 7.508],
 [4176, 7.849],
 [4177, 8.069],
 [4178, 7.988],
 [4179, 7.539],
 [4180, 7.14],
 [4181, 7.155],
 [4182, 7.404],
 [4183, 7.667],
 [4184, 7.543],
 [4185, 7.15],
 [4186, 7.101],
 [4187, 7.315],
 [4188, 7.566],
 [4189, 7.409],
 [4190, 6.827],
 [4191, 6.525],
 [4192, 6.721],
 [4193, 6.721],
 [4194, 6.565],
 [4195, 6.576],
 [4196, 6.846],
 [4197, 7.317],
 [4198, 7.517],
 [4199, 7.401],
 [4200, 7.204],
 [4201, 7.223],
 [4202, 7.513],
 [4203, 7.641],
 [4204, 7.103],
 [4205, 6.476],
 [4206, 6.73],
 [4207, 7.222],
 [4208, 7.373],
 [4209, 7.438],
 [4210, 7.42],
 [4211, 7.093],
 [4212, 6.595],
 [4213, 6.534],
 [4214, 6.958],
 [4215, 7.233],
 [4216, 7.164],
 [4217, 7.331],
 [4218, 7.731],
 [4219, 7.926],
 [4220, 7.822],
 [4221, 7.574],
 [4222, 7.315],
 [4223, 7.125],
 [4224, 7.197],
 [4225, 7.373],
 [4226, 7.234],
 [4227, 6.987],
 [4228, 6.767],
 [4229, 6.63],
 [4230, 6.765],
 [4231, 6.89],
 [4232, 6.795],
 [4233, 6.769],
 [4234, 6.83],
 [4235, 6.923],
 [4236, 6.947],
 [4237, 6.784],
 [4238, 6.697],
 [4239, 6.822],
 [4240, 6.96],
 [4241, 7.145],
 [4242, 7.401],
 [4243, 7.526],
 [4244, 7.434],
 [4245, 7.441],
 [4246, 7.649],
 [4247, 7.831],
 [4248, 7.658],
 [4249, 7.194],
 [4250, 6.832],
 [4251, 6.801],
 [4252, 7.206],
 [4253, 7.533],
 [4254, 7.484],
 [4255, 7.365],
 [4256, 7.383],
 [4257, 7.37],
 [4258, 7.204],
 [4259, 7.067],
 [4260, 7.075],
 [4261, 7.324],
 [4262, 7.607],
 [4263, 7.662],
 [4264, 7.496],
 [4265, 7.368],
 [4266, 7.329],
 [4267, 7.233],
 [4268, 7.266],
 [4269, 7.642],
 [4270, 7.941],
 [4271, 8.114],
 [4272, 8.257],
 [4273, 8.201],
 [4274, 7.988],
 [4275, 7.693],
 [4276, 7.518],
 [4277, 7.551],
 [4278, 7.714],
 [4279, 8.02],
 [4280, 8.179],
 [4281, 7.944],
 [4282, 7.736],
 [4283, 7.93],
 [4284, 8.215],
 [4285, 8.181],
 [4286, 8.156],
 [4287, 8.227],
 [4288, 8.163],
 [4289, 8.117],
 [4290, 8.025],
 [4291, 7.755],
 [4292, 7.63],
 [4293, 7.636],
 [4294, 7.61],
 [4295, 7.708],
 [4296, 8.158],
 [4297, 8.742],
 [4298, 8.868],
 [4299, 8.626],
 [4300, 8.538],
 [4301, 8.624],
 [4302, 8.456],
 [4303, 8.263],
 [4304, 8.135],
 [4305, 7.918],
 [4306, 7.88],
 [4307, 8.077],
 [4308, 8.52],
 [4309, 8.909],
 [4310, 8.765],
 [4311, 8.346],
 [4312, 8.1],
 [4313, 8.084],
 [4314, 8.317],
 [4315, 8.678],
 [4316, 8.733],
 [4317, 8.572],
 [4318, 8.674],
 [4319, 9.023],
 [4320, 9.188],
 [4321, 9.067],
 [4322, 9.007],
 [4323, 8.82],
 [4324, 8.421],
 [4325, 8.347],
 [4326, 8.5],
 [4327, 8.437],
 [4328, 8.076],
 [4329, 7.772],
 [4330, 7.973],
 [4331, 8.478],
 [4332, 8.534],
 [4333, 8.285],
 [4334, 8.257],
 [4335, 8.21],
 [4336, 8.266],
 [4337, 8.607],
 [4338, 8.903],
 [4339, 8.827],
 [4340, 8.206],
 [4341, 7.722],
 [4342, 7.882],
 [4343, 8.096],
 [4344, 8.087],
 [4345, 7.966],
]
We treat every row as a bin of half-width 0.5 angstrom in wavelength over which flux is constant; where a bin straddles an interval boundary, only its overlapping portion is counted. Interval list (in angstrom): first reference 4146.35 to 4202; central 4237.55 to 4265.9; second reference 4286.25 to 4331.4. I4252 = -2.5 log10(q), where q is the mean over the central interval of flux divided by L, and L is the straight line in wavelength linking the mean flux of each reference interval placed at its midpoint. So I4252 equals 0.094 mag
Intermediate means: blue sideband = 7.44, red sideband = 8.35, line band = 7.31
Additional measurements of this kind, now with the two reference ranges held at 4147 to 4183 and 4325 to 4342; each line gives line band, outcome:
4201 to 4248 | 0.10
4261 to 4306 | 0.02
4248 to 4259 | 0.10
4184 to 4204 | 0.09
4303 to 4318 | -0.02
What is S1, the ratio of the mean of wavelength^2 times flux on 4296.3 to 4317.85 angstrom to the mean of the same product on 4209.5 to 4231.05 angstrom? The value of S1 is 1.2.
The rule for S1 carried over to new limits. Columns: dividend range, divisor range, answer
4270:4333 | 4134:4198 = 1.17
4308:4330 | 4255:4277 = 1.16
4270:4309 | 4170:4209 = 1.17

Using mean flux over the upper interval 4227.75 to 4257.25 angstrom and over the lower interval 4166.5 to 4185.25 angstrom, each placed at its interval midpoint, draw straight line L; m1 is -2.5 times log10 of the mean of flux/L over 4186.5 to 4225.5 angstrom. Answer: 0.03 mag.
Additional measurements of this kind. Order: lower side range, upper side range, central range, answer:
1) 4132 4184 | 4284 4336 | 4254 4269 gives 0.11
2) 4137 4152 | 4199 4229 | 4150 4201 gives 0.02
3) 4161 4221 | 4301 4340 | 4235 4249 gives 0.08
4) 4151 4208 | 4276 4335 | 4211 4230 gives 0.07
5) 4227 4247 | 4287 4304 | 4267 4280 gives -0.01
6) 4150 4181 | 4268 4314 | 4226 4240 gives 0.15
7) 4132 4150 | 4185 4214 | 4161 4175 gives -0.01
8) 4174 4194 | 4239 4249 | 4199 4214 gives 0.03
